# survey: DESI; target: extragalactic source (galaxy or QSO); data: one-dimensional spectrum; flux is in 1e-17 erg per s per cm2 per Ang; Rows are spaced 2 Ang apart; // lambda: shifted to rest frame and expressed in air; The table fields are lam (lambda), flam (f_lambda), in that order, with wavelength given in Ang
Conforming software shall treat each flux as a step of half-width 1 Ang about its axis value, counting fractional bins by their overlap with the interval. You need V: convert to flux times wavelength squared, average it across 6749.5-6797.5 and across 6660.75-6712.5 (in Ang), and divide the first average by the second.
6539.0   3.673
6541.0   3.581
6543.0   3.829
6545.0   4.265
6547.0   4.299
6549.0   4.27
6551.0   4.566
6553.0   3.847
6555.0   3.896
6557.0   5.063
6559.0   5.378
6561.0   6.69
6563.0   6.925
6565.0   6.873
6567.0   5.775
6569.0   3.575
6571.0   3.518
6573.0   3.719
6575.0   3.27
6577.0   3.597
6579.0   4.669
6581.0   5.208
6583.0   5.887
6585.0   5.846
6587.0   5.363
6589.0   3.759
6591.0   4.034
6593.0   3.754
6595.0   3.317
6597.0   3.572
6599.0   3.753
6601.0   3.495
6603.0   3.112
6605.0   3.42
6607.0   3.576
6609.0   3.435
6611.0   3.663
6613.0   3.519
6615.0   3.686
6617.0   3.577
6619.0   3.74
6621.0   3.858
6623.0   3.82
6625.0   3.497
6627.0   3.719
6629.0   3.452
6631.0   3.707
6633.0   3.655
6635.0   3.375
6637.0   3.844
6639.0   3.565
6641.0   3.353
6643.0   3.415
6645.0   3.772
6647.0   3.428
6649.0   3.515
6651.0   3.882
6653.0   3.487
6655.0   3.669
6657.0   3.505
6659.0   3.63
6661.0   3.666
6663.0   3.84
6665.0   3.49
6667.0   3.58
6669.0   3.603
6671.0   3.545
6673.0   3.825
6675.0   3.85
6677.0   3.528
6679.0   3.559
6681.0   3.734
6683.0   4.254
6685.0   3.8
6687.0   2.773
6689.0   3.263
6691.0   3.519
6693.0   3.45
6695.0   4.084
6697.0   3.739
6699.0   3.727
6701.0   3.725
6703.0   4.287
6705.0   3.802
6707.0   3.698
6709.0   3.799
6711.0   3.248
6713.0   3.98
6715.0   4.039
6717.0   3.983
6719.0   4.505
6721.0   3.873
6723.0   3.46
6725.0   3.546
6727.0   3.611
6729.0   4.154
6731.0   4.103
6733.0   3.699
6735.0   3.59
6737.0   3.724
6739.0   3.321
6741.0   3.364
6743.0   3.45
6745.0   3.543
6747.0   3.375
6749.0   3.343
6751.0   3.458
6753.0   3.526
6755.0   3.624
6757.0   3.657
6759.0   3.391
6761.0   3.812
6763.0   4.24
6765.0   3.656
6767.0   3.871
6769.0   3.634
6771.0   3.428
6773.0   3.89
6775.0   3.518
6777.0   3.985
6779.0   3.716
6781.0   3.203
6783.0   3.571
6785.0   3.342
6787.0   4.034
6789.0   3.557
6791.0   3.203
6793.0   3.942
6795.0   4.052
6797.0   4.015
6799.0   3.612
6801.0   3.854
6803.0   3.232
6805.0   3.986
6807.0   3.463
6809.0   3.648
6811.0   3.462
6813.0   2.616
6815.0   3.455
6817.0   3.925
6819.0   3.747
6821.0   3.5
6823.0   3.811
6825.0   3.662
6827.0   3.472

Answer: 1.03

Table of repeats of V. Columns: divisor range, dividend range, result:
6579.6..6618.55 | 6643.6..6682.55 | 0.93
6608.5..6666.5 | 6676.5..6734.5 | 1.06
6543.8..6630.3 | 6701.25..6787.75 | 0.92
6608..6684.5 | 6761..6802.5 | 1.06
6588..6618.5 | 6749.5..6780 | 1.08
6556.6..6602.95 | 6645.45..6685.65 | 0.82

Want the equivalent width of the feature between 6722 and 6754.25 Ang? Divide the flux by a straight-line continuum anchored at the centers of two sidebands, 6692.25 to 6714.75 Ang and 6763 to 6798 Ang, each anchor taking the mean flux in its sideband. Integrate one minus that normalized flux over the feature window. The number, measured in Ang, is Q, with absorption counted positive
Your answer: 1.5 Ang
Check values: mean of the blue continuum 3.79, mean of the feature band 3.58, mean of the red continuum 3.7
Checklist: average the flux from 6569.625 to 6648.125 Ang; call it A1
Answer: 3.82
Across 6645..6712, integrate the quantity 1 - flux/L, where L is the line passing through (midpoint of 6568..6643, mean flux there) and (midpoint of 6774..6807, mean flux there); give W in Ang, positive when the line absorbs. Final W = 2.0 Ang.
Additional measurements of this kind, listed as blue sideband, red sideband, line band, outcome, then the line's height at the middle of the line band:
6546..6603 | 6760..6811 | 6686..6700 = 1.9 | 4.07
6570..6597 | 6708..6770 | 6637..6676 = 3.8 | 4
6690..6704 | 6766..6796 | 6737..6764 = 1.1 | 3.71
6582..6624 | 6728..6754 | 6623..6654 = 2.0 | 3.83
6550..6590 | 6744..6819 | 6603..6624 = 4.6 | 4.61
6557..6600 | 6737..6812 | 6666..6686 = 2.1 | 4.16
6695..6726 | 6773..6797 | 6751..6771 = 0.2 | 3.73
